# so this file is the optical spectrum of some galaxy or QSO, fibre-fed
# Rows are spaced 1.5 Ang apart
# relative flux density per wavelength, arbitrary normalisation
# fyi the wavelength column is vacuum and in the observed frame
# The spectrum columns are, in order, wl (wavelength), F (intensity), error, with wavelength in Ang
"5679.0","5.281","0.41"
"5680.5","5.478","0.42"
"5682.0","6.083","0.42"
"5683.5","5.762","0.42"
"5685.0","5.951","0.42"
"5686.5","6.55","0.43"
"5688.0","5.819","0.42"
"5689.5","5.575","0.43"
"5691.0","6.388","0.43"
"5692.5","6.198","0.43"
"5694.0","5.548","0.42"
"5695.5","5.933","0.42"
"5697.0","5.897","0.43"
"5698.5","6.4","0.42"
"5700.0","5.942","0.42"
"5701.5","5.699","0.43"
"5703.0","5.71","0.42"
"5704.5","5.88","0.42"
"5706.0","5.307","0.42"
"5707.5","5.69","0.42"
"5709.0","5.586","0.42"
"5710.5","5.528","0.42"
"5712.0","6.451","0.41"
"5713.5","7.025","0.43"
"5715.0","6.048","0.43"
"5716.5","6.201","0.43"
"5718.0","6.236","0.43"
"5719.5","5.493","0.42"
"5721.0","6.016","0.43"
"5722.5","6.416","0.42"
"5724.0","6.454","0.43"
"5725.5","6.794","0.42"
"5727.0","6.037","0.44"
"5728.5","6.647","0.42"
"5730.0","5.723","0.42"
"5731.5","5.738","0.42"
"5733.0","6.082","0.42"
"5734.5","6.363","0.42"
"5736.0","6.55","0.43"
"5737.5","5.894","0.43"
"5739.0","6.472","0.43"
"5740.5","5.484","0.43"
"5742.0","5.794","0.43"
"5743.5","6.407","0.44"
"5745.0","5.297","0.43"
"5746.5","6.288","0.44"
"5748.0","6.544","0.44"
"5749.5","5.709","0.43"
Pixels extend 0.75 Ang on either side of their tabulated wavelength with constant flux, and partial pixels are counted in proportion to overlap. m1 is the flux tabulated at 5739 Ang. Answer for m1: 6.472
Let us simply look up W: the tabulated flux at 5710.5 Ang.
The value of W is 5.528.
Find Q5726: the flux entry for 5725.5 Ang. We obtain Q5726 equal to 6.794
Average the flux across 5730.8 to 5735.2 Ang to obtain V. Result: 6.06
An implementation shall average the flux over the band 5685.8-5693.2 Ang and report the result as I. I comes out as 6.1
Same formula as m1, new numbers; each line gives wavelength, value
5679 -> 5.281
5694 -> 5.548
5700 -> 5.942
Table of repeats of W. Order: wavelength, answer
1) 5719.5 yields 5.493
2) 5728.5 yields 6.647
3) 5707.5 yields 5.69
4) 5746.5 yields 6.288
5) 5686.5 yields 6.55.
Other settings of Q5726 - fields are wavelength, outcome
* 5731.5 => 5.738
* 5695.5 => 5.933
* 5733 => 6.082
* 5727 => 6.037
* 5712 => 6.451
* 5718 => 6.236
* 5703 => 5.71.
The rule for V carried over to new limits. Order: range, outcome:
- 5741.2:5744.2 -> 6.09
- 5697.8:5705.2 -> 5.92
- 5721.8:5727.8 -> 6.43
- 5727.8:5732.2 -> 6.03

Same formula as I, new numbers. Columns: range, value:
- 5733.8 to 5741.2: 6.16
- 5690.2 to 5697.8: 5.99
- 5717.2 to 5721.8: 5.92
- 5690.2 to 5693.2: 6.28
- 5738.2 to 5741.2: 5.98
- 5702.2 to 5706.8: 5.63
